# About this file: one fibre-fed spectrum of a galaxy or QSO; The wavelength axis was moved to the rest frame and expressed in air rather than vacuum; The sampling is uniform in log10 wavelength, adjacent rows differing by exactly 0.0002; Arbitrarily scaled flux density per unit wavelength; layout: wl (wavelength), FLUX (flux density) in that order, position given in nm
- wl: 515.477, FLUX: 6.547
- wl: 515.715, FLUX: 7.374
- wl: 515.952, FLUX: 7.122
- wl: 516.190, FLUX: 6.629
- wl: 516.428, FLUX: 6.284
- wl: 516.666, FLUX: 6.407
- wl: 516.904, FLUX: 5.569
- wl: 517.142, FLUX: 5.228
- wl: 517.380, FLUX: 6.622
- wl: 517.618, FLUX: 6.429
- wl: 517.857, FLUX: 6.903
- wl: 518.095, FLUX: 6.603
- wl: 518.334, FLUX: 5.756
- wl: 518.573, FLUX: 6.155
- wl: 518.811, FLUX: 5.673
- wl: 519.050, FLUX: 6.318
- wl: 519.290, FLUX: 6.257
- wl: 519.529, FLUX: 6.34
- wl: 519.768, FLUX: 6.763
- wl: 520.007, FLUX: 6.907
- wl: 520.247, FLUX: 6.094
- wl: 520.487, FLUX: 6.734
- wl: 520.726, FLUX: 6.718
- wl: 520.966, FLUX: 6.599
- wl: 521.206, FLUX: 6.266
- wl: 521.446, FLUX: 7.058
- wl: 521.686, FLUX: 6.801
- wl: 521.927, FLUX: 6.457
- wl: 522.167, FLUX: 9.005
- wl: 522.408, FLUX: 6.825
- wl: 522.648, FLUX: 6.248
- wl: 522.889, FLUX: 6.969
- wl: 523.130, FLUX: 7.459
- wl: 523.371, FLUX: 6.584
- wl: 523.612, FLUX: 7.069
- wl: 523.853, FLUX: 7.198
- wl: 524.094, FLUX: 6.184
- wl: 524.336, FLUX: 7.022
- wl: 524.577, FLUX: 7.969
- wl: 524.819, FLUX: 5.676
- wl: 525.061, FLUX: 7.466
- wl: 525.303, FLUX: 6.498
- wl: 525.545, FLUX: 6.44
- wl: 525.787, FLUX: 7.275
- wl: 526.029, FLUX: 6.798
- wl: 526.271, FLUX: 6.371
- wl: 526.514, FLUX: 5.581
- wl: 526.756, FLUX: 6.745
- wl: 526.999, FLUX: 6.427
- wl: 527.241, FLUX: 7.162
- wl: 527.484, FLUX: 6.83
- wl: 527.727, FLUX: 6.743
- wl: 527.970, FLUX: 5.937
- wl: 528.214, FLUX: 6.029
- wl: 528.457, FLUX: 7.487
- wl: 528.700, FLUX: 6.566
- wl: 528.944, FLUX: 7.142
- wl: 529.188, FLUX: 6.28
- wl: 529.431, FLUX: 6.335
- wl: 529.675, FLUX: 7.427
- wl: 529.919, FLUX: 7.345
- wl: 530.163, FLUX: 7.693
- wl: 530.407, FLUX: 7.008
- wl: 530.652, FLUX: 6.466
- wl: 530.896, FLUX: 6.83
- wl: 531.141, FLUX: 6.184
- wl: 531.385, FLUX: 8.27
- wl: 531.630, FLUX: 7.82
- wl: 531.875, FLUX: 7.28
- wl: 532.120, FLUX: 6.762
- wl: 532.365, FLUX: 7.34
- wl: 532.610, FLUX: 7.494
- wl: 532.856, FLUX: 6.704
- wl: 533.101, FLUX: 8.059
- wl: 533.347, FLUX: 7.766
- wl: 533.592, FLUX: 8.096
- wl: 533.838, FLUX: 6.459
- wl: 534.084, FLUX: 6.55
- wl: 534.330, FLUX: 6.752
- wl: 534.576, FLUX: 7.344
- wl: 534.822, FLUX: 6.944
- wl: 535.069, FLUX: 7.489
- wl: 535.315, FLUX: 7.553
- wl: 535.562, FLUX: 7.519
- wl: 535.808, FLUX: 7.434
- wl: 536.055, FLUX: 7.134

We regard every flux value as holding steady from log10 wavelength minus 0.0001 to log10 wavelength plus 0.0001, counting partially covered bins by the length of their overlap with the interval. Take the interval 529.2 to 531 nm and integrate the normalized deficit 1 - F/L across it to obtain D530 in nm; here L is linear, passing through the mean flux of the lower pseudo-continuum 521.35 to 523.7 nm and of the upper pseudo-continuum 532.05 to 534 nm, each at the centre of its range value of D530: 0.07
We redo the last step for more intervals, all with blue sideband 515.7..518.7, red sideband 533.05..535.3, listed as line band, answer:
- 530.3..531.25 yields 0.061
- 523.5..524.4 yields -0.019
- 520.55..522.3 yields -0.105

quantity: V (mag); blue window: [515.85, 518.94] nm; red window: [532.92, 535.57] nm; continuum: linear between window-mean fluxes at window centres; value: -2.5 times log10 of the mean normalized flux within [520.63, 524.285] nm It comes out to -0.05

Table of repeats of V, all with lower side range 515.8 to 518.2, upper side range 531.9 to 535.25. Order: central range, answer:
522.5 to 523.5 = -0.02 mag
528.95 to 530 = 0.02 mag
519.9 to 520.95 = -0.01 mag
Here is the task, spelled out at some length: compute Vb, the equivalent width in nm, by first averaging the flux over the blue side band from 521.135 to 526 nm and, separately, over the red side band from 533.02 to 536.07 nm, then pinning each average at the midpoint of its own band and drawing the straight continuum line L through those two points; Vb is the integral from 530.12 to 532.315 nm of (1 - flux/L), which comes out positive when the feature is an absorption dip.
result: 0.019 nm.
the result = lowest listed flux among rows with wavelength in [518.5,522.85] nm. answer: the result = 5.673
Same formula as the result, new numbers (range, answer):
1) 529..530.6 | 6.28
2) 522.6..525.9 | 5.676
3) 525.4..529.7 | 5.581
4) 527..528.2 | 5.937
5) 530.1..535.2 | 6.184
